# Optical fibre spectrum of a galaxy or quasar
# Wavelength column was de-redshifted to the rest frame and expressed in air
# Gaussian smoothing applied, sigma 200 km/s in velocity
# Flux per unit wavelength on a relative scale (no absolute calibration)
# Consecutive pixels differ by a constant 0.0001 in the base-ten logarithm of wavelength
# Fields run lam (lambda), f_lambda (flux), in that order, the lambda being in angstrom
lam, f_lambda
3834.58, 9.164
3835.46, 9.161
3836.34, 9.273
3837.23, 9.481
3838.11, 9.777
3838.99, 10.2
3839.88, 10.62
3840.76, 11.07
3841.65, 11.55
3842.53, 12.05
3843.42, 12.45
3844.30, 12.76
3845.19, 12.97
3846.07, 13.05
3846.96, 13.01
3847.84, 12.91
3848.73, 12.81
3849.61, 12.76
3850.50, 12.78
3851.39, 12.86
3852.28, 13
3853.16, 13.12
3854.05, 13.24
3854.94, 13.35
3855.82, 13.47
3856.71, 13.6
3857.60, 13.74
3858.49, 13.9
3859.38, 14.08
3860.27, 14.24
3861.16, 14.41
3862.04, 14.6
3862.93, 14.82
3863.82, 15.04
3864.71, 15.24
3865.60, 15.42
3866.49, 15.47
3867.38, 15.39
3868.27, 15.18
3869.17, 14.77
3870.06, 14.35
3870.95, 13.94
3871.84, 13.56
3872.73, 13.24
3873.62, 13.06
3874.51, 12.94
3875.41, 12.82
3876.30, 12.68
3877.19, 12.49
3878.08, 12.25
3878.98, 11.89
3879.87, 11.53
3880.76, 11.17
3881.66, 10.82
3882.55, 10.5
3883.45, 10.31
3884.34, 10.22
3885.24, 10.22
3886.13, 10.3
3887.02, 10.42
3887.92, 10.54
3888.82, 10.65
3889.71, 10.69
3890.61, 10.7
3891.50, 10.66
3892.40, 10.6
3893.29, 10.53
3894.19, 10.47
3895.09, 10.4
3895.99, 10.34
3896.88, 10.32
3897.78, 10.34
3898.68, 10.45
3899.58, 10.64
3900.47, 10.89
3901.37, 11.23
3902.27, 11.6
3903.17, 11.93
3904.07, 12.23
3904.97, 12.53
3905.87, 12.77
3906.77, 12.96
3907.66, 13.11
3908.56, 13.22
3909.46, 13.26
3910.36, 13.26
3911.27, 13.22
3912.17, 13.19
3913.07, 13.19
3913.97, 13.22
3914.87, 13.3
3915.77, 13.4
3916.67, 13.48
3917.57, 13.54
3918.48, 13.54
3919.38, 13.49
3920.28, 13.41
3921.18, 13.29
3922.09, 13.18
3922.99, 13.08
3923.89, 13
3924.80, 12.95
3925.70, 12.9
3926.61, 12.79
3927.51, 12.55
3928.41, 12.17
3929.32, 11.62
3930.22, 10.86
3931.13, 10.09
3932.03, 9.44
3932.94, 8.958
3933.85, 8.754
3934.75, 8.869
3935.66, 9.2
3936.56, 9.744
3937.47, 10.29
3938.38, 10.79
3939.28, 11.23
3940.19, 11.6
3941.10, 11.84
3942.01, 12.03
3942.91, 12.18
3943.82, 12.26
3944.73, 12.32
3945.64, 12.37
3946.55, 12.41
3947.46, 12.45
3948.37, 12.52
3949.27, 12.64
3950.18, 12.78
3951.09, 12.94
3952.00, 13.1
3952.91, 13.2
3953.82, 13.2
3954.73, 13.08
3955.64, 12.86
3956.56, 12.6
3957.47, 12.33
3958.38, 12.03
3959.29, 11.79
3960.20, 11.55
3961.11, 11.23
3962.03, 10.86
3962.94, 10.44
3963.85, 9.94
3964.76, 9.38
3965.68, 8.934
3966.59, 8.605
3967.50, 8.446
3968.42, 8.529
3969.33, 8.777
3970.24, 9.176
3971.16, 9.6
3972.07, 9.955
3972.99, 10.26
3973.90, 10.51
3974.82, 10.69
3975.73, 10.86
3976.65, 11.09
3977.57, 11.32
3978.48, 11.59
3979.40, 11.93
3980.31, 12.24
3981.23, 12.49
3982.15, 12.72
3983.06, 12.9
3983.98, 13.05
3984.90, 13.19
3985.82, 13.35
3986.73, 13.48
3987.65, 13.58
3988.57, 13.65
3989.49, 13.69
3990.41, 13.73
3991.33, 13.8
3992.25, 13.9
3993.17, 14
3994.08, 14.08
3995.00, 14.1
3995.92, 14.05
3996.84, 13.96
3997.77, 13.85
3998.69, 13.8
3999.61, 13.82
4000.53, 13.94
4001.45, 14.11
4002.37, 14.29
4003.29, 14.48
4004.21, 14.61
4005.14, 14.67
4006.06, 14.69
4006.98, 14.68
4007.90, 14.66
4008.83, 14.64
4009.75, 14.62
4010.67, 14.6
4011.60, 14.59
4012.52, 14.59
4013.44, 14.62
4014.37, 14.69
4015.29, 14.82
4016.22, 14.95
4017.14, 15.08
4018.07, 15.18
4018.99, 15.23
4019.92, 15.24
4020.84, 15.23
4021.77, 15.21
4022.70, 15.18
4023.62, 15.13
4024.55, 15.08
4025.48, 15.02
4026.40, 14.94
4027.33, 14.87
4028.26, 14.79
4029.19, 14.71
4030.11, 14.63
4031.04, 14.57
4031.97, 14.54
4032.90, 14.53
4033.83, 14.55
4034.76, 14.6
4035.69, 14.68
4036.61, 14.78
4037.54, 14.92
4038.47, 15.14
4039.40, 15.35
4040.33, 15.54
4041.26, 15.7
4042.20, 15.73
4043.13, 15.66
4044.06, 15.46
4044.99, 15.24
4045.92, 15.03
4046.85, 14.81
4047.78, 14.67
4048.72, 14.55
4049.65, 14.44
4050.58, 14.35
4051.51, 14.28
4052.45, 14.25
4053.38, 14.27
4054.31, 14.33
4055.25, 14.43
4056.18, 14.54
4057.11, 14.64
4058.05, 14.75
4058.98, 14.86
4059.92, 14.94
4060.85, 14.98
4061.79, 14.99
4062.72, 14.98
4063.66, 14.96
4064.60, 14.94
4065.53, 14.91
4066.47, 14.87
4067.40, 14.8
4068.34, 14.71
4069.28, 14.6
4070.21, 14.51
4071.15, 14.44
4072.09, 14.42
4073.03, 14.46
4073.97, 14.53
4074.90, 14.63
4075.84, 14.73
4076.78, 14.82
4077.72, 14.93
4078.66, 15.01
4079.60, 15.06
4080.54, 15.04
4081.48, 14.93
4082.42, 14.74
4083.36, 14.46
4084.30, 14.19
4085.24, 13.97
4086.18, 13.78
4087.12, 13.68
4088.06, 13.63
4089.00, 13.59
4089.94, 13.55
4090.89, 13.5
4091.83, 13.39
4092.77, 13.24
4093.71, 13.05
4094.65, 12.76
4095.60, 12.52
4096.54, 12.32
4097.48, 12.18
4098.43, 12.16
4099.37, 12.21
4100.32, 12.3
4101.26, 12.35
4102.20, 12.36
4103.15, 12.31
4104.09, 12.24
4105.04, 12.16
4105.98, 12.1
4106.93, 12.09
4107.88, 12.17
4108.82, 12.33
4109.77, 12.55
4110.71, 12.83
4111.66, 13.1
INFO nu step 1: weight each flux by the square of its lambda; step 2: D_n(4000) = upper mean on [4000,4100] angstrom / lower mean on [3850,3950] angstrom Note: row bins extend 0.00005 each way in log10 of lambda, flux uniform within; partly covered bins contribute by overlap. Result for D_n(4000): 1.28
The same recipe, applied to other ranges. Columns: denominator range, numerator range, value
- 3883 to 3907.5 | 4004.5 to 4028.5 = 1.44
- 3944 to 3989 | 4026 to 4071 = 1.33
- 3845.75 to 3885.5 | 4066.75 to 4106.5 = 1.16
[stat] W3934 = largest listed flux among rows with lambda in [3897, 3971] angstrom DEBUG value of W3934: 13.54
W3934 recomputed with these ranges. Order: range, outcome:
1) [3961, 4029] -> 15.24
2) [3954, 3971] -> 13.08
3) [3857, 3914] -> 15.47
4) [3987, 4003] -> 14.29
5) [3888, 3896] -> 10.7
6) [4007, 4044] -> 15.73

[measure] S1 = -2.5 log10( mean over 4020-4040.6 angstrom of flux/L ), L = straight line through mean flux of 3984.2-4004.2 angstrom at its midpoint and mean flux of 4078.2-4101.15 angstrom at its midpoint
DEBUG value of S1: -0.089 mag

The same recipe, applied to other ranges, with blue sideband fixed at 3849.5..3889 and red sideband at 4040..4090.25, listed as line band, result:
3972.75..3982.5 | 0.21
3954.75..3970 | 0.29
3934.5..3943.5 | 0.25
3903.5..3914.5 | 0.03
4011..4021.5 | -0.05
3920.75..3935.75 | 0.18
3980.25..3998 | 0.04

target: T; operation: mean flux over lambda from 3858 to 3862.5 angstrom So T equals 14.3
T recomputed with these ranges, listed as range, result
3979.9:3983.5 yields 12.6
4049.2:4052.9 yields 14.3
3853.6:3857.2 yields 13.4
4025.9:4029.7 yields 14.9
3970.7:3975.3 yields 10.2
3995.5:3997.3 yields 14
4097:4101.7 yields 12.2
